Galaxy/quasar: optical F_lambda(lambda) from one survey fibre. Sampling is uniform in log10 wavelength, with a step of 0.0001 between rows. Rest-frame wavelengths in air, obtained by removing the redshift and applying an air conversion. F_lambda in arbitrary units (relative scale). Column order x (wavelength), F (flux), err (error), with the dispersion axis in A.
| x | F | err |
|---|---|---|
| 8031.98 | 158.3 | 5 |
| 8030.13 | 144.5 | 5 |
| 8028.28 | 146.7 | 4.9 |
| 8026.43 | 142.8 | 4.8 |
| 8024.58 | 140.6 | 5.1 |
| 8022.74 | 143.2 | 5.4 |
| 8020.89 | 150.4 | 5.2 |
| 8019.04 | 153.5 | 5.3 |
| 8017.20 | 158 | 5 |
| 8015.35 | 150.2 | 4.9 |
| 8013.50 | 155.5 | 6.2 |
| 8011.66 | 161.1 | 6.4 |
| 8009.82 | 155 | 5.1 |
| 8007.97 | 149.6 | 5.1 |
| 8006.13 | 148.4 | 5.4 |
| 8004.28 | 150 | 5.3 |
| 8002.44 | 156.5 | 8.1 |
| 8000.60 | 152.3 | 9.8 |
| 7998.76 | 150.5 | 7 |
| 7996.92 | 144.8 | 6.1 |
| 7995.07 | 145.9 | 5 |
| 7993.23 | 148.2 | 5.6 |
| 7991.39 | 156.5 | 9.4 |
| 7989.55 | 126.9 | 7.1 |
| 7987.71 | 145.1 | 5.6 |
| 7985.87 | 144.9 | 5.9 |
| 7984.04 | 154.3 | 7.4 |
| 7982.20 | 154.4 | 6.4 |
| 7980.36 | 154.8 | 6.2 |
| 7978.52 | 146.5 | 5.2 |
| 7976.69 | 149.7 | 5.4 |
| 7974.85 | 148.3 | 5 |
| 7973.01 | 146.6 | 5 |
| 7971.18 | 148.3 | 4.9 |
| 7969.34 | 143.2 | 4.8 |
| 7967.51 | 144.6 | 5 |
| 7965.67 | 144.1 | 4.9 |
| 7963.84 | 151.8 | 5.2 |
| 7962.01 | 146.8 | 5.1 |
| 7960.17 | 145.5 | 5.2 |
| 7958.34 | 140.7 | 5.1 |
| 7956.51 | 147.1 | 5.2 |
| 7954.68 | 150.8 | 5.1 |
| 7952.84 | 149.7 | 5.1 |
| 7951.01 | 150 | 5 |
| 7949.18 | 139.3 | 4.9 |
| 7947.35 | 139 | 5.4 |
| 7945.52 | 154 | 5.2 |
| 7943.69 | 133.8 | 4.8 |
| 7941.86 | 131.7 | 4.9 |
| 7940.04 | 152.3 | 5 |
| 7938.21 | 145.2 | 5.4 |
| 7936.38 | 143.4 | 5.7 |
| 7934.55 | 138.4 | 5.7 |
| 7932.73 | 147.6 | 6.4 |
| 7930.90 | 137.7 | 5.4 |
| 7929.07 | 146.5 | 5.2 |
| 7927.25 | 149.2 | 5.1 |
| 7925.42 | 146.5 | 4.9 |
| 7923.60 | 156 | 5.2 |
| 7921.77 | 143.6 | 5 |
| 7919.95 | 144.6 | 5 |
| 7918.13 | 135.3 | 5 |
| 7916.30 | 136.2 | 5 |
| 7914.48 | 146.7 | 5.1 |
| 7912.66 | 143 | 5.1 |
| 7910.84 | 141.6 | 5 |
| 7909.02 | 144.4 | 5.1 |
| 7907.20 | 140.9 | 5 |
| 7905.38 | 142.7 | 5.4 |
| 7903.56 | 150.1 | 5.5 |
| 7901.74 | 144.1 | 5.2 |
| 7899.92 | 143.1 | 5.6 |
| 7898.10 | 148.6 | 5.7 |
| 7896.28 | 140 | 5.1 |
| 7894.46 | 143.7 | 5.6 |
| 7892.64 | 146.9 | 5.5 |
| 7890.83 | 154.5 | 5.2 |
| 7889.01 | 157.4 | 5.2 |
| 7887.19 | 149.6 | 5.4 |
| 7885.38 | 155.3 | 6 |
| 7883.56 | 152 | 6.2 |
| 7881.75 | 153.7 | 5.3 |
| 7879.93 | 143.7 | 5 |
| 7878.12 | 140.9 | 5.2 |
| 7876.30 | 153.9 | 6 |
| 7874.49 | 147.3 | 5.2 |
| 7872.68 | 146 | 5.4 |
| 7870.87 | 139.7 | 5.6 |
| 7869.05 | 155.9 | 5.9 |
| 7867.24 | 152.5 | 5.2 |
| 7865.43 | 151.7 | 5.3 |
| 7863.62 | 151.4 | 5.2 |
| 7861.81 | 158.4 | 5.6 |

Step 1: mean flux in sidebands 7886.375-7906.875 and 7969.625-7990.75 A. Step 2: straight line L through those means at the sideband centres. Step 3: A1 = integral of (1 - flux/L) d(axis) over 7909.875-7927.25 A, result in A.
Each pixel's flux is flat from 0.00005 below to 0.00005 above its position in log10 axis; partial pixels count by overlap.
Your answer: 0.4 A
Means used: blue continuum 147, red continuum 147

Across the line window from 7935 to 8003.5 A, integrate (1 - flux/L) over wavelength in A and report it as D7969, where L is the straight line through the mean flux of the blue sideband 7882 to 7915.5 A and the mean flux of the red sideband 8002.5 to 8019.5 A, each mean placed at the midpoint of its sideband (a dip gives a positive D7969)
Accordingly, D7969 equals 2.1 A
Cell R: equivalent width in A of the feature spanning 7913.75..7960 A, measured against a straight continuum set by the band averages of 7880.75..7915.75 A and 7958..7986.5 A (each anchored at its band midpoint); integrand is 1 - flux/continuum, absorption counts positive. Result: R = 1.05 A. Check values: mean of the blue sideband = 147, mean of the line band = 144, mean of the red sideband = 148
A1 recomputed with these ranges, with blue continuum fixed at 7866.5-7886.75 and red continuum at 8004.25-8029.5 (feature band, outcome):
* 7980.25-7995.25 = 0.24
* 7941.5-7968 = 0.87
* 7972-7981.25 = 0.05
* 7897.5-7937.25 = 1.44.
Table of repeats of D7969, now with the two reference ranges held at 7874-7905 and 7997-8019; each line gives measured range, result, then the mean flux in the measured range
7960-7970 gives 0.3 A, 146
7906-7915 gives 0.4 A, 143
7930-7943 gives 0.7 A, 142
